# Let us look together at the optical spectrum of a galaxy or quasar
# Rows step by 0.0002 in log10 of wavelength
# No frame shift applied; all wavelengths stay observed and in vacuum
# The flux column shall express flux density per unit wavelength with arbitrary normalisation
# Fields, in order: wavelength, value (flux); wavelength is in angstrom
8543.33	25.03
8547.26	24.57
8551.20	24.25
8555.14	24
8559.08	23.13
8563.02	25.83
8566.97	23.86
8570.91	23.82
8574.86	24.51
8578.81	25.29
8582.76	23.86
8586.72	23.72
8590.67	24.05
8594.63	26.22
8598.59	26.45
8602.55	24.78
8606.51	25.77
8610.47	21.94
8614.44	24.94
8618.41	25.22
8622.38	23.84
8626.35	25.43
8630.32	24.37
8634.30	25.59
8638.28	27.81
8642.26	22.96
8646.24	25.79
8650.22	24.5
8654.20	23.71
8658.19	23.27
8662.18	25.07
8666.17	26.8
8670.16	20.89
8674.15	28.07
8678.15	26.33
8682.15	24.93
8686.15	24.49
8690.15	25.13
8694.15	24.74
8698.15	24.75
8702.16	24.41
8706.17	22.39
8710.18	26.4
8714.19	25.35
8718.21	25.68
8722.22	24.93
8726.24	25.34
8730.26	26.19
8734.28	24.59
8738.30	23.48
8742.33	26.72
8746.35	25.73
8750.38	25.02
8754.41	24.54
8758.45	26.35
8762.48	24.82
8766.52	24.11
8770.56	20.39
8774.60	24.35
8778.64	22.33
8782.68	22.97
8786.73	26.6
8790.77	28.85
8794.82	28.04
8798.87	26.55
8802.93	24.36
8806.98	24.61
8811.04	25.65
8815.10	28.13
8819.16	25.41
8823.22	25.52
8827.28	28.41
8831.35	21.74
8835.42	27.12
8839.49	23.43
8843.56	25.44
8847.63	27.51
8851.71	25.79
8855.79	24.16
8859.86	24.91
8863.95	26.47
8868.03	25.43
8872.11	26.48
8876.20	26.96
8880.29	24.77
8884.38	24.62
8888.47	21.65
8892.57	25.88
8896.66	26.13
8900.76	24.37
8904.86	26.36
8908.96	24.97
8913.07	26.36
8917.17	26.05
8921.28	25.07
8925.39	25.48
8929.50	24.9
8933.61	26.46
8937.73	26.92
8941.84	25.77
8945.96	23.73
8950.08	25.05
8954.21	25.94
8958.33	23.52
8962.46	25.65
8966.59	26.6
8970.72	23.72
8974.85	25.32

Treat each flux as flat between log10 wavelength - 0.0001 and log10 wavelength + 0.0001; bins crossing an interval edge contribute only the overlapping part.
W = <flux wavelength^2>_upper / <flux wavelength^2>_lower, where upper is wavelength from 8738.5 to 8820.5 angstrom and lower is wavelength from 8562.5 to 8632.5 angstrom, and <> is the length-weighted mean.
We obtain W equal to 1.1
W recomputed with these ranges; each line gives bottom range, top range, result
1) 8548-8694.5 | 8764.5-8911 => 1.07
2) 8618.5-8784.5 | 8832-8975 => 1.07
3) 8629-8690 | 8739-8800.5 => 1.03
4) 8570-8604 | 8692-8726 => 1.03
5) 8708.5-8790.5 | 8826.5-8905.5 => 1.05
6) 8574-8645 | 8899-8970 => 1.10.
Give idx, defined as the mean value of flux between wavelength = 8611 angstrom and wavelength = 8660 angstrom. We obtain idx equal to 24.7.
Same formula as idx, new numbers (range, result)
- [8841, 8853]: 26.2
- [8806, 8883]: 25.7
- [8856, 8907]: 25.3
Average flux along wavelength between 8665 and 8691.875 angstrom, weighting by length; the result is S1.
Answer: 25.2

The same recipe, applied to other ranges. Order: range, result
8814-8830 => 26.6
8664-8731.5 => 25.1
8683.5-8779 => 24.7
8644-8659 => 24.4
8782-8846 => 25.9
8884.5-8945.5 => 25.4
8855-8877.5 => 25.8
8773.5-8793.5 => 25.2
